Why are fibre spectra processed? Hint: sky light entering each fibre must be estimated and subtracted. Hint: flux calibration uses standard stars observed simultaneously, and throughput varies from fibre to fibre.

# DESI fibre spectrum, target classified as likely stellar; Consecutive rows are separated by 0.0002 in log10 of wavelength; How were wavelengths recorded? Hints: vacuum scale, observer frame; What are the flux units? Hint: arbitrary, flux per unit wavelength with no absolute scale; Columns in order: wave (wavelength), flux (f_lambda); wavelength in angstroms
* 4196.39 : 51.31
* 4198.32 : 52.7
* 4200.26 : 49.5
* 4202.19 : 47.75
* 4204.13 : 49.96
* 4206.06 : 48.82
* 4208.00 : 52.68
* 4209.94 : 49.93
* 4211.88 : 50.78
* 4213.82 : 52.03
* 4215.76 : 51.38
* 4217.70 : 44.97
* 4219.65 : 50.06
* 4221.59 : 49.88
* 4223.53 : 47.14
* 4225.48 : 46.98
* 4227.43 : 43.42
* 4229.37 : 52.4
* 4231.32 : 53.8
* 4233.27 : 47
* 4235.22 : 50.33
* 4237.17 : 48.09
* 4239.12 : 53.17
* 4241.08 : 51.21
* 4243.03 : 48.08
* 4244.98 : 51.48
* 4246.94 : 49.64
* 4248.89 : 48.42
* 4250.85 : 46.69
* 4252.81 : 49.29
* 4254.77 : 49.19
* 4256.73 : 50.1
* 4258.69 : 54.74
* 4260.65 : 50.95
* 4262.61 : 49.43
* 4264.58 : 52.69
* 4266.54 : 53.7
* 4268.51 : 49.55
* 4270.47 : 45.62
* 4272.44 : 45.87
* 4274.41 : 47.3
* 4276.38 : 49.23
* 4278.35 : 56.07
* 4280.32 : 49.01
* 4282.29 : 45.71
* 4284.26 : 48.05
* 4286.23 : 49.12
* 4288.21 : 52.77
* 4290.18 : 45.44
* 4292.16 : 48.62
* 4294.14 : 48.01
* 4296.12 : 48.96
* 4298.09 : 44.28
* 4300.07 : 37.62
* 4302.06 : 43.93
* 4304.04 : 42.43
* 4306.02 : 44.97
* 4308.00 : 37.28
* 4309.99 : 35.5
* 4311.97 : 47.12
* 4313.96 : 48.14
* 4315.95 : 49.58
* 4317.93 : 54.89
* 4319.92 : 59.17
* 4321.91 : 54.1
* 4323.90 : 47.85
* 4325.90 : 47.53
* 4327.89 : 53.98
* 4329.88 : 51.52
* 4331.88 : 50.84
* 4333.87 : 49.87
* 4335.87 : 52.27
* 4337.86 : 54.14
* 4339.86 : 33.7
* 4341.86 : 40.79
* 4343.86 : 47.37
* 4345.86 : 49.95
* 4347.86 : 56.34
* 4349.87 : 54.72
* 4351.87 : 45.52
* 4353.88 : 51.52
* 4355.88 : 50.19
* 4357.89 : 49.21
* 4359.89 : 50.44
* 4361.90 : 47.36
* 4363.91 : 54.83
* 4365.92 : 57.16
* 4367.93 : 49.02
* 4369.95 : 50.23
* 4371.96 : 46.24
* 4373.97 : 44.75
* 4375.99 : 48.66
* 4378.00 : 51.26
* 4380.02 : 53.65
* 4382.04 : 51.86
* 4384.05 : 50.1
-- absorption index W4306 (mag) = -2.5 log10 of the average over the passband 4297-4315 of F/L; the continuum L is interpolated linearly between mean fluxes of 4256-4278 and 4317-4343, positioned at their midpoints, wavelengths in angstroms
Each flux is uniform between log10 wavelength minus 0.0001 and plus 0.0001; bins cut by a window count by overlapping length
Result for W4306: 0.179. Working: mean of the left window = 50.1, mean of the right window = 50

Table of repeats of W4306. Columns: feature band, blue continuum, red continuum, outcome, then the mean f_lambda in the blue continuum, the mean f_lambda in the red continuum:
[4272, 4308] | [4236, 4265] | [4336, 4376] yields 0.07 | 50.2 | 49.2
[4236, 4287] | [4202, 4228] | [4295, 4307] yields -0.08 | 49.1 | 43.7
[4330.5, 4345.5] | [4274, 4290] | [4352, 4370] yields 0.07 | 49.5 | 50.9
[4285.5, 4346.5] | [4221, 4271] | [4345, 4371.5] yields 0.07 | 49.8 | 51.2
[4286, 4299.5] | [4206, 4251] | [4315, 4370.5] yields 0.05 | 49.6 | 50.5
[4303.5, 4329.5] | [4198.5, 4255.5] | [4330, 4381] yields 0.03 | 49.5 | 49.6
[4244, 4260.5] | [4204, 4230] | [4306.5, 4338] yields -0.01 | 49.3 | 49.4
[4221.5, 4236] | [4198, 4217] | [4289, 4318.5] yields 0.01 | 50.4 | 45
